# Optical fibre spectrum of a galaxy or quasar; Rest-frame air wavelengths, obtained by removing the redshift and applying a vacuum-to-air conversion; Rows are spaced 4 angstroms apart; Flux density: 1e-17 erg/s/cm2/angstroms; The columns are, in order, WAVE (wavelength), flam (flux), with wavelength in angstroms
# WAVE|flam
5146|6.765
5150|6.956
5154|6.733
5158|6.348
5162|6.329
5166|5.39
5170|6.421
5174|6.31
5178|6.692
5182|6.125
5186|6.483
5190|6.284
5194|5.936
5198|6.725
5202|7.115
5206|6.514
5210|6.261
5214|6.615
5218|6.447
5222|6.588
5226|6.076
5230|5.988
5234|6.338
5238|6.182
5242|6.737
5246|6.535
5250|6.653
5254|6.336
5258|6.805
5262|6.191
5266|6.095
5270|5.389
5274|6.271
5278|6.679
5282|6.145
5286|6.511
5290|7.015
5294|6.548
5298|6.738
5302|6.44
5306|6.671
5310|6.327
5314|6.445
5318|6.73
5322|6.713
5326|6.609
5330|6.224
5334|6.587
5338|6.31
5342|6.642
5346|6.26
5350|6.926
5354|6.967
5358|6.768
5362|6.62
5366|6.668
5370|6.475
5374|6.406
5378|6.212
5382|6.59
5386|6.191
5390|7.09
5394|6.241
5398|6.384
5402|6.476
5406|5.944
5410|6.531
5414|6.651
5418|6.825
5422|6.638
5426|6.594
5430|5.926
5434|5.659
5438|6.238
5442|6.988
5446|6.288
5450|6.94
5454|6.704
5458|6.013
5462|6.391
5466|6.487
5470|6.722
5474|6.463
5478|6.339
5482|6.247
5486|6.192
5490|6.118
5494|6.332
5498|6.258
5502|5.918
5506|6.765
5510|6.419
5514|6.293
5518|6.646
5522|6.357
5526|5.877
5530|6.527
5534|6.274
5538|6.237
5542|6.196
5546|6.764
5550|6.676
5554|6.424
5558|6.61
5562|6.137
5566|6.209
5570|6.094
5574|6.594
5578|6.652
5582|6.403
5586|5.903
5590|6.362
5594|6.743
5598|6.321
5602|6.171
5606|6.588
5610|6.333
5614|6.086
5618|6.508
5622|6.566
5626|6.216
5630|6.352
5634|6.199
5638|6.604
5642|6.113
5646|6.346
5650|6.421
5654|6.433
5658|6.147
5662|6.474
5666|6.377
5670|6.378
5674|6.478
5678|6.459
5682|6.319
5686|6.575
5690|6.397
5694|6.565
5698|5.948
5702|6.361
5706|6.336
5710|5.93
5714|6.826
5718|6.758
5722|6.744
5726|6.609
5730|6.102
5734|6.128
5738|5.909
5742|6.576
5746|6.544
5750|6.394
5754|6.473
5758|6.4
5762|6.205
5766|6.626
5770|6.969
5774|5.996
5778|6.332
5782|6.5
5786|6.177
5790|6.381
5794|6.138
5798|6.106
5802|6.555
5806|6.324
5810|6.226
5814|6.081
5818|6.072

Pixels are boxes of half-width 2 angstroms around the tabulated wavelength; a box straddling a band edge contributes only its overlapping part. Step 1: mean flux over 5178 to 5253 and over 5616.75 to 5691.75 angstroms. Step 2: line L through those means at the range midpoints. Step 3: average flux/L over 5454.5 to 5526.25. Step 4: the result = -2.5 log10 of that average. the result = 0.01 mag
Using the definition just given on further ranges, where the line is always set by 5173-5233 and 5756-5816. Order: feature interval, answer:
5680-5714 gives 0.00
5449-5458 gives -0.04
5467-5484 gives -0.01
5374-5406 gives -0.01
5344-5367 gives -0.05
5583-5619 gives 0.00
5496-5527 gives 0.01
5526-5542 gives 0.02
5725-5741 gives 0.03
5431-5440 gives 0.08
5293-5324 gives -0.03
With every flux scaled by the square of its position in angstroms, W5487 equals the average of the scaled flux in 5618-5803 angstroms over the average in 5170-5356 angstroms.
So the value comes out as 1.16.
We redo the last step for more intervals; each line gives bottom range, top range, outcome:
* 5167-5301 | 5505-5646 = 1.13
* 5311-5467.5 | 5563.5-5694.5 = 1.07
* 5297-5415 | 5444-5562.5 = 1.03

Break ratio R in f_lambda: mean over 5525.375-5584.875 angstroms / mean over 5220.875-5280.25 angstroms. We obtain 1.01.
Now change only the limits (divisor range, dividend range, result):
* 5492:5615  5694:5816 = 1.00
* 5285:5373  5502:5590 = 0.97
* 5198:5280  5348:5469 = 1.02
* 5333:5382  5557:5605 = 0.97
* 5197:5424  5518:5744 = 0.98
